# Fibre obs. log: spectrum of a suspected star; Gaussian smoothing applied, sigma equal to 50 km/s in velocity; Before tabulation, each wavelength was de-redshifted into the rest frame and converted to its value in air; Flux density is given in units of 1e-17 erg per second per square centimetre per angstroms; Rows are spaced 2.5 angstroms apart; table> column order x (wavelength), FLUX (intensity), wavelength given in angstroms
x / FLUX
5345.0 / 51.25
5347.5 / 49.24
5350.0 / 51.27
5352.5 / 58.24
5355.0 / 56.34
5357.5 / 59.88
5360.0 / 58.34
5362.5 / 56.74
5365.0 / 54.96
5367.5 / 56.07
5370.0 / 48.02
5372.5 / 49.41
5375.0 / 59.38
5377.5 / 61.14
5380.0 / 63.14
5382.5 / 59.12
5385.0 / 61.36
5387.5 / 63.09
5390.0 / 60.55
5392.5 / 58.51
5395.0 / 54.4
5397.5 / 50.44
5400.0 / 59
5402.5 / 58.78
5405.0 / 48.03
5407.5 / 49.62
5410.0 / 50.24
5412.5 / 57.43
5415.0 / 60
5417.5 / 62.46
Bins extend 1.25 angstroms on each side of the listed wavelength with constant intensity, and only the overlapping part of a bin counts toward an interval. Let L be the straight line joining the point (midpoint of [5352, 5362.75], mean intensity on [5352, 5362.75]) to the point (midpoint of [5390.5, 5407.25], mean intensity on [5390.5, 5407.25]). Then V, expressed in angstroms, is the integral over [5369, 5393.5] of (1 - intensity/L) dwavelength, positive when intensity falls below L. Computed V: -1.0 angstroms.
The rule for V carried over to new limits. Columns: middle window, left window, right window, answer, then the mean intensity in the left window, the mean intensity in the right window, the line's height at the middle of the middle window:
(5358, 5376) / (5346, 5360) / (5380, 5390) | 0.9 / 55.2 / 61.4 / 57.9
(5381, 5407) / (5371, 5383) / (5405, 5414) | -1.0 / 58.2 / 52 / 55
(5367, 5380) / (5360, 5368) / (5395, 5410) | 0.0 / 56.3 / 53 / 55.5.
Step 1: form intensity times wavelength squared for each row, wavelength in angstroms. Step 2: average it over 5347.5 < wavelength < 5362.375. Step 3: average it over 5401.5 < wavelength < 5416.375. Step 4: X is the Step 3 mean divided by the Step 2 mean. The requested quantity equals 0.98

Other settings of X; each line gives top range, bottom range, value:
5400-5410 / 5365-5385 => 0.94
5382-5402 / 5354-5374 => 1.07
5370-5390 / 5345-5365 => 1.07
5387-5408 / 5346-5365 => 1.02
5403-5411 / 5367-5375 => 0.98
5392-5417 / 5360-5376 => 1.02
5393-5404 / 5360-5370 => 1.02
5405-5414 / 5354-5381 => 0.93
